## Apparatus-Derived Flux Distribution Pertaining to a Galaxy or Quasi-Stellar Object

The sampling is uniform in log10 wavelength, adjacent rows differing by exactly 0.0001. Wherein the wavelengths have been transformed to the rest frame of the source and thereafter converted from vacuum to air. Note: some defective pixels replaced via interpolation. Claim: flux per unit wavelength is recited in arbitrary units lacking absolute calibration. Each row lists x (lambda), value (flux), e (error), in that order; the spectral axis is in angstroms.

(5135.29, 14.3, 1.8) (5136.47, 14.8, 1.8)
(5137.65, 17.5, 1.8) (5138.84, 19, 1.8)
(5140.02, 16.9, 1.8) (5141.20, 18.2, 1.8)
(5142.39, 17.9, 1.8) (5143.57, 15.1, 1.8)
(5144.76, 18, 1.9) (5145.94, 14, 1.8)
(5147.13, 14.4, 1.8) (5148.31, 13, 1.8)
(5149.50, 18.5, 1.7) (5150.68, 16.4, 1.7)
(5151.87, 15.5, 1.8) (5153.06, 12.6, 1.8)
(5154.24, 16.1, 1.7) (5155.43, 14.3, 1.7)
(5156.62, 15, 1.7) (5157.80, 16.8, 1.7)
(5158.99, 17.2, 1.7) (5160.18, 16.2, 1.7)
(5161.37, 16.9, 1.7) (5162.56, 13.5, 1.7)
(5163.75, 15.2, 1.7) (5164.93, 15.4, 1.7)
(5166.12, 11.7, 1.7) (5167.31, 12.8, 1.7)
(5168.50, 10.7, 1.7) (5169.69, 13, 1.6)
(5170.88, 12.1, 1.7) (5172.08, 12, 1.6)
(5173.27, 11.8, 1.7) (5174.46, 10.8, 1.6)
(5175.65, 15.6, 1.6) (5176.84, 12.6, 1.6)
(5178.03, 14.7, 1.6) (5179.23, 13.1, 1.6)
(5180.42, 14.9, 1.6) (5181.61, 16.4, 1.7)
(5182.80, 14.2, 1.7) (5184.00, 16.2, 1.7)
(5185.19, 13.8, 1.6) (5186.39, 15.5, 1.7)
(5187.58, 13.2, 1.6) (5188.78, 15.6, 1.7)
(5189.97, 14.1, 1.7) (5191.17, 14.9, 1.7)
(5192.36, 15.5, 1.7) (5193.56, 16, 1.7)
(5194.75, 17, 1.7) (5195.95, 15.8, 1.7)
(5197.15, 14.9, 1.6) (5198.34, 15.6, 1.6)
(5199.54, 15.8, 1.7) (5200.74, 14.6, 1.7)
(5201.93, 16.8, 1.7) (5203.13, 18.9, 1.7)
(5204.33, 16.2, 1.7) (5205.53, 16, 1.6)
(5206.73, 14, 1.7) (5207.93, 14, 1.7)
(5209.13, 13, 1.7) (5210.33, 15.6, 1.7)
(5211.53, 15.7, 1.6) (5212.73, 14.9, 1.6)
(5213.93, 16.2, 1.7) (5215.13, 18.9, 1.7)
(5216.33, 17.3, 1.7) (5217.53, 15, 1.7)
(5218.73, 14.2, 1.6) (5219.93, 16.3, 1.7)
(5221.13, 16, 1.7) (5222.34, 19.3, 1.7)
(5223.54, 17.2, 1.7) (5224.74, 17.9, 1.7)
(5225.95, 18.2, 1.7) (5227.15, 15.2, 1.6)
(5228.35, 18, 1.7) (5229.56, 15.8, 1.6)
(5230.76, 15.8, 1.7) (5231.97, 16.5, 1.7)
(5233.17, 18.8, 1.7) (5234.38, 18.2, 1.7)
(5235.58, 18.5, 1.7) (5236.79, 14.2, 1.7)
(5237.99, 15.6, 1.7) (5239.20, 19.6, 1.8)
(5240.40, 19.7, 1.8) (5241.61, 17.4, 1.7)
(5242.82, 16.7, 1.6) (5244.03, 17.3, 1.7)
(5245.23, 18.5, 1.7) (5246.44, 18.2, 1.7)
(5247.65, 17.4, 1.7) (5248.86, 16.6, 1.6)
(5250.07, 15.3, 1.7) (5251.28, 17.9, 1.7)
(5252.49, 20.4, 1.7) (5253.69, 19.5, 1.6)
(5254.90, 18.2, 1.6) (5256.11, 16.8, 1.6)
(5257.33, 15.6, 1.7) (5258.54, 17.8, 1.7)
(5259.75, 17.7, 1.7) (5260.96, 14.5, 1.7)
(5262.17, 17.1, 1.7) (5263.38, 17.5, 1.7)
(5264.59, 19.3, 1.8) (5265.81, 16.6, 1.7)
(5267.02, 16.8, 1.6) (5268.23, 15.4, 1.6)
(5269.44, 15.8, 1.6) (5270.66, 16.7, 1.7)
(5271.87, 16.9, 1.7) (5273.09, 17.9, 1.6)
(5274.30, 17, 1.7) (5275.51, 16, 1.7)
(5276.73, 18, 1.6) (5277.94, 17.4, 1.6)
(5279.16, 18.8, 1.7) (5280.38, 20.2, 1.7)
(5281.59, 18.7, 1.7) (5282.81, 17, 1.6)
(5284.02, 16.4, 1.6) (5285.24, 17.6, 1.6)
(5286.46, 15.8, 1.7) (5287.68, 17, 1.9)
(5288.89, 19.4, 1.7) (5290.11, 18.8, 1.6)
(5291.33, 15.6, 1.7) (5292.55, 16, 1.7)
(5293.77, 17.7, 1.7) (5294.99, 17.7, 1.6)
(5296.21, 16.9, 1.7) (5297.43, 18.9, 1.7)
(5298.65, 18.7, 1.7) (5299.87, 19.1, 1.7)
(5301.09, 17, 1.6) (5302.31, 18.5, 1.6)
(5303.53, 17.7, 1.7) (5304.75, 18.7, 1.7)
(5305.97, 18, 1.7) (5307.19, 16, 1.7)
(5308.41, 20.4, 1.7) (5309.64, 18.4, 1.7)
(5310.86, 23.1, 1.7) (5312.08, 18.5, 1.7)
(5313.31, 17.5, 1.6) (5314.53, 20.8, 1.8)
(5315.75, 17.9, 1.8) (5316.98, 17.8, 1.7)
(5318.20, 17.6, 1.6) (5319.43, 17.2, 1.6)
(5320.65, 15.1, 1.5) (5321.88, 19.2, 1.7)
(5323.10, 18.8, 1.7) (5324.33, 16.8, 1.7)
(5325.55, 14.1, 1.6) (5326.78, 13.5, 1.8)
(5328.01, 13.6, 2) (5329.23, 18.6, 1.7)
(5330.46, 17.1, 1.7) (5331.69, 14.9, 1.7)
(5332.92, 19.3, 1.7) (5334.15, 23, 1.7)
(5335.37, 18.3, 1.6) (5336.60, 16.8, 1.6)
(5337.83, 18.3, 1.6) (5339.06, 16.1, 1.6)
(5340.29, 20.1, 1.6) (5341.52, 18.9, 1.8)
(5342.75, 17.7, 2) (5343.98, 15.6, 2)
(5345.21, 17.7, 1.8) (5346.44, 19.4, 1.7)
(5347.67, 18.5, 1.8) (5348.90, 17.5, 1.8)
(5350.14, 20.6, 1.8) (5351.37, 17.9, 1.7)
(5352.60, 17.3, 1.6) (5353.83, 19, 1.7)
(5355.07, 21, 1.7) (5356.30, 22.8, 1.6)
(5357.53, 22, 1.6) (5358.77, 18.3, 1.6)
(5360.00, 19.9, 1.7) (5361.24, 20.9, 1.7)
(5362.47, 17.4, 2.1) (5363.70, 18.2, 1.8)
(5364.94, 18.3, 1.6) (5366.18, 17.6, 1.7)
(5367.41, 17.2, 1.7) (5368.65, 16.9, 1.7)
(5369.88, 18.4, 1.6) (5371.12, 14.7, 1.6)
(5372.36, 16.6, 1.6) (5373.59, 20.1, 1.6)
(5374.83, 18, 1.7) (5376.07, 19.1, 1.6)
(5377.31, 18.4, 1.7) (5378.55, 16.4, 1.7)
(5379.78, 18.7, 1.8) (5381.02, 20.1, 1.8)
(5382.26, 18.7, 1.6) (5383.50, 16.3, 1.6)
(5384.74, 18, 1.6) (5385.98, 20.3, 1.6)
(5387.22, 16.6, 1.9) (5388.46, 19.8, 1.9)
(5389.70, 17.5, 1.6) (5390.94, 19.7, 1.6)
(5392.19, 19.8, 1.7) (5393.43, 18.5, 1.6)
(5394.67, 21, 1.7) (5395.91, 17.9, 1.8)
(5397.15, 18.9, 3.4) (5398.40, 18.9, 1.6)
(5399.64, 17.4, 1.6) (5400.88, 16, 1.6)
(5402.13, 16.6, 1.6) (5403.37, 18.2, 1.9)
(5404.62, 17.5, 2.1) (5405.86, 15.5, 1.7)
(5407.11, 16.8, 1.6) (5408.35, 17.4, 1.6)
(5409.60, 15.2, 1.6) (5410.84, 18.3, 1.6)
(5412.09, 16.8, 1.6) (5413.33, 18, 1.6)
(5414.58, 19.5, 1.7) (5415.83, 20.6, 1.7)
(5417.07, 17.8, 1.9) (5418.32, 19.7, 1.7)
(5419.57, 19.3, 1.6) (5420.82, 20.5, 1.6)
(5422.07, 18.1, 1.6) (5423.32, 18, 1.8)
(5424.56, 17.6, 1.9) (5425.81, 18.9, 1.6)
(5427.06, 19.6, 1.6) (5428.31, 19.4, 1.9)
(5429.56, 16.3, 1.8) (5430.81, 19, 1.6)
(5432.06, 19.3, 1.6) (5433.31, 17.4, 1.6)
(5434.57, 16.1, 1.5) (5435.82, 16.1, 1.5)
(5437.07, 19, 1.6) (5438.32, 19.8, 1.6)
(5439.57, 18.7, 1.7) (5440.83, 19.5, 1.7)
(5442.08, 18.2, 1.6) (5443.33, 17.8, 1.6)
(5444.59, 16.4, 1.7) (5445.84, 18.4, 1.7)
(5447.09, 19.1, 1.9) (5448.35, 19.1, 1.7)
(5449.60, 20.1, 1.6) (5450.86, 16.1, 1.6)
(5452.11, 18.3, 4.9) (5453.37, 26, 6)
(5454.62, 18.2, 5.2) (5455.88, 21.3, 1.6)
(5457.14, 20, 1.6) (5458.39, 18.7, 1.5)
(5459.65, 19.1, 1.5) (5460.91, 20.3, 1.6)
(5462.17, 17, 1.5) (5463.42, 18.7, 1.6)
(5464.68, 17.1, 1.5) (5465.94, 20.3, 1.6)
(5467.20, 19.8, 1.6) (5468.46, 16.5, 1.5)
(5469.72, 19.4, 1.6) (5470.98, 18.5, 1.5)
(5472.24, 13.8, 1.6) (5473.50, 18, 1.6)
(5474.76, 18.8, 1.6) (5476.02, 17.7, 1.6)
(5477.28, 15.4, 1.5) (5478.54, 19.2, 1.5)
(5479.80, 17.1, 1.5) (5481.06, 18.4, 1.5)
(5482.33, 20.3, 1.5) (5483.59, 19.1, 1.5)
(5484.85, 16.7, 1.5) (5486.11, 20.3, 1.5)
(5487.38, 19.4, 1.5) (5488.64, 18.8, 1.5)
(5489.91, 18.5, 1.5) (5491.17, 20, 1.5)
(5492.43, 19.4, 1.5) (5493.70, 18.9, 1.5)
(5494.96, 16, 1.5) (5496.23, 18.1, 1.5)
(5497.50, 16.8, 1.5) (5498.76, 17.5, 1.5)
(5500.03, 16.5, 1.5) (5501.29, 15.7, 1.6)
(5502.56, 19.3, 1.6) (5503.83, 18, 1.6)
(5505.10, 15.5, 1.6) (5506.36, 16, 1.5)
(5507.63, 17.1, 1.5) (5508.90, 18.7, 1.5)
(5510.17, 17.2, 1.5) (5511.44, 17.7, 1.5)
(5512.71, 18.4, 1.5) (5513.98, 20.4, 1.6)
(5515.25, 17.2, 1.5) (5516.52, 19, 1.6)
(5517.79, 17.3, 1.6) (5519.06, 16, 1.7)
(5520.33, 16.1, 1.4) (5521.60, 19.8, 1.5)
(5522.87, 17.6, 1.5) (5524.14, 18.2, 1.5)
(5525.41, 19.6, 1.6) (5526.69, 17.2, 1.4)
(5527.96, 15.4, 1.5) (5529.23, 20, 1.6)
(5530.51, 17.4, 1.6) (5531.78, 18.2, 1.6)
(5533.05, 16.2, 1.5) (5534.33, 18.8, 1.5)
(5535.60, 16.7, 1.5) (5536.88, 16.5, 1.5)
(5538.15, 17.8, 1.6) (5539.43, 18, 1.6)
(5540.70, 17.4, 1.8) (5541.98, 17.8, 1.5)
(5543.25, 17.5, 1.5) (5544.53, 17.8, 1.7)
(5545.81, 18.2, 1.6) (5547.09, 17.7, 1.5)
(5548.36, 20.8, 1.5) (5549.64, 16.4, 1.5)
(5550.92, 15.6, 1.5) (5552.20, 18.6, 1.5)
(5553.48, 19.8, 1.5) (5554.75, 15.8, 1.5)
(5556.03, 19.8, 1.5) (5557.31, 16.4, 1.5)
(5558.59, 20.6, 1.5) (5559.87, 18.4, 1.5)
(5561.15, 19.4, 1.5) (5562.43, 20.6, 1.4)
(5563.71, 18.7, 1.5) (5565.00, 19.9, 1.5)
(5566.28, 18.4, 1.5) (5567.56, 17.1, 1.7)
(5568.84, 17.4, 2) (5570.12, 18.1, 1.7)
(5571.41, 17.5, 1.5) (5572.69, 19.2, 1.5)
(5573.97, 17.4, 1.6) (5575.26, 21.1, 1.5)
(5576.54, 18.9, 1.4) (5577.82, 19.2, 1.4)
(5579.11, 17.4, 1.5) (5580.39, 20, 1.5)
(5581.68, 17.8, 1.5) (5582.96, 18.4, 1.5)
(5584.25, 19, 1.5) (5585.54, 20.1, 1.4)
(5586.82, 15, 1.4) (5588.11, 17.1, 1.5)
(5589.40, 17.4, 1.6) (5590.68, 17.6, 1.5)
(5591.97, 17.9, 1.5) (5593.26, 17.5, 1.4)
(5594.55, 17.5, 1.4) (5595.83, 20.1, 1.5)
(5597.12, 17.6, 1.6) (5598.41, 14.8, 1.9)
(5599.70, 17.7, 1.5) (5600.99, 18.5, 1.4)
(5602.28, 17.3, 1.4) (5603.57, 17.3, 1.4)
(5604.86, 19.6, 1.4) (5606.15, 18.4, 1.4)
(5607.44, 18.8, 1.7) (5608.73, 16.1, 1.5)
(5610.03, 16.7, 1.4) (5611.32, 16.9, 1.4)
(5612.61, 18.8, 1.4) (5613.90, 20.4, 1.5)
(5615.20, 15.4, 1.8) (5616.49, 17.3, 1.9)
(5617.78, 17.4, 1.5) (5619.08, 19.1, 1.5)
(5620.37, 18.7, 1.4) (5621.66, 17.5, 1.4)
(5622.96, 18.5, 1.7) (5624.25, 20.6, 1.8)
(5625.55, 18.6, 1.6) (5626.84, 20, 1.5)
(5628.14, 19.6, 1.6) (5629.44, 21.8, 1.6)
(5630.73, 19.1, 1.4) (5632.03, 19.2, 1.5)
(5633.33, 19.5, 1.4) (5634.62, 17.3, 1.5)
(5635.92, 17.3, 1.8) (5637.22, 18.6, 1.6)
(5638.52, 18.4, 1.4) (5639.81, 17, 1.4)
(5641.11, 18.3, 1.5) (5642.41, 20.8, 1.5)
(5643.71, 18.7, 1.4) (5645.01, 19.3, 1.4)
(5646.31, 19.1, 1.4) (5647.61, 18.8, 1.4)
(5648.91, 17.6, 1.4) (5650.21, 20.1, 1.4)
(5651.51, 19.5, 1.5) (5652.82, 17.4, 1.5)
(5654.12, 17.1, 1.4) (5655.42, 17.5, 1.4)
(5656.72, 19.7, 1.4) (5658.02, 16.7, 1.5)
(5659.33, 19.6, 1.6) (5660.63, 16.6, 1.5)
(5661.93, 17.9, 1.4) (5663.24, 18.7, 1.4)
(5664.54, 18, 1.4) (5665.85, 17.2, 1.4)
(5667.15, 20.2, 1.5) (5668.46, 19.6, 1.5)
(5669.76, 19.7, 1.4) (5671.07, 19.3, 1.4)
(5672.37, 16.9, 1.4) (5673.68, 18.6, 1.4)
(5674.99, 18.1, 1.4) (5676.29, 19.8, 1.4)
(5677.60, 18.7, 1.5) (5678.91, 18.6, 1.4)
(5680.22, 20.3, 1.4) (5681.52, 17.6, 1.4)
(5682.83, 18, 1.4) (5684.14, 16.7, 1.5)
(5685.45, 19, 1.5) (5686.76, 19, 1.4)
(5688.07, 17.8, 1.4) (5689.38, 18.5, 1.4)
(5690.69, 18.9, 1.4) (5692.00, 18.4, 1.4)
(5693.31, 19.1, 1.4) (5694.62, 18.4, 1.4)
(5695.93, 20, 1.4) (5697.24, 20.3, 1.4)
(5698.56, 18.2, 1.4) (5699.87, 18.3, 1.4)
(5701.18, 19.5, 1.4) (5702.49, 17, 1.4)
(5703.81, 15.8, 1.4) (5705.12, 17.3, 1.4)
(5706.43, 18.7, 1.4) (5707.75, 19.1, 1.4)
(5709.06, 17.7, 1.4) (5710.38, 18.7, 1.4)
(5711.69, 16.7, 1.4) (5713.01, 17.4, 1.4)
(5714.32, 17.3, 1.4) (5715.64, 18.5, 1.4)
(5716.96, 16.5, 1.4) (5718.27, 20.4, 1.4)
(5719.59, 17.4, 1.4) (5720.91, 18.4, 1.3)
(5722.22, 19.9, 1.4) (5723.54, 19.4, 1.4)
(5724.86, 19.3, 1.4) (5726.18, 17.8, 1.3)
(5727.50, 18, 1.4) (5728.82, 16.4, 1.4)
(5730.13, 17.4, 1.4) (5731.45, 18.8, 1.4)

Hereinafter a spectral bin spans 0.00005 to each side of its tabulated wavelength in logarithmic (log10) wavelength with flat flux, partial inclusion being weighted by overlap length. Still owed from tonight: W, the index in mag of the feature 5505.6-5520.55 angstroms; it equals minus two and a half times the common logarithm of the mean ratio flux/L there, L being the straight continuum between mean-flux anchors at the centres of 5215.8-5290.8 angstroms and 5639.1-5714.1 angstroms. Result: 0.02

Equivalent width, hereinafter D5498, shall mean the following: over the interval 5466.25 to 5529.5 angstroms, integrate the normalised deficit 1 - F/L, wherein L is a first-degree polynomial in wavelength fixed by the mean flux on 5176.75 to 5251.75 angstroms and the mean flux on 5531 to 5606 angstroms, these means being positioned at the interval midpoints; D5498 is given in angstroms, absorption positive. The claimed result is -0.8 angstroms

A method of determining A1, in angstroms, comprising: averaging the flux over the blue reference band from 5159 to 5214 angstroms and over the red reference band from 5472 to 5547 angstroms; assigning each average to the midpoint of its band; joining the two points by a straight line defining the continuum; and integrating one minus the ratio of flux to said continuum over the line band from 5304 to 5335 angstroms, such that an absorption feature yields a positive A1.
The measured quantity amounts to -3.7 angstroms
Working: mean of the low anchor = 14.7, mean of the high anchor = 17.8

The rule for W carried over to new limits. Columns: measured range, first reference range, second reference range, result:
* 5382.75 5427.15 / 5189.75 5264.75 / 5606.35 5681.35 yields -0.05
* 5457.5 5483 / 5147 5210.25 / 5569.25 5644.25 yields -0.06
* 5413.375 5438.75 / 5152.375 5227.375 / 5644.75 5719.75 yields -0.12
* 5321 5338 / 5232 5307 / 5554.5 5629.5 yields 0.03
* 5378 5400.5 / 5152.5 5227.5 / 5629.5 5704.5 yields -0.13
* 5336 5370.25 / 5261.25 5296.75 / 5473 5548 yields -0.07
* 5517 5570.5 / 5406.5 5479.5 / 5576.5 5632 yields 0.02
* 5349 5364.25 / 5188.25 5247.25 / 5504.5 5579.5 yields -0.14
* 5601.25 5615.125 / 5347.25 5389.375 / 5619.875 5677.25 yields 0.04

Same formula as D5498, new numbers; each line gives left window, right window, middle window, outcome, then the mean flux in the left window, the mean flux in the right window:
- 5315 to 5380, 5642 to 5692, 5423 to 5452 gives -0.1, 18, 18.6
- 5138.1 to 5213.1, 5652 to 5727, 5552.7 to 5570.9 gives -1.1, 15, 18.4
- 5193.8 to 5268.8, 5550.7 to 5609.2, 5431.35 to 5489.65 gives -2.7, 16.8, 18.2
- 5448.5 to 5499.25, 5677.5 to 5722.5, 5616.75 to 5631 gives -0.5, 18.6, 18.3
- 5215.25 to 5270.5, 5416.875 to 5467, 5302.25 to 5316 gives -0.9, 17.2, 18.8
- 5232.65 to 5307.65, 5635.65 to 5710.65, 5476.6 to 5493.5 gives -0.6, 17.5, 18.5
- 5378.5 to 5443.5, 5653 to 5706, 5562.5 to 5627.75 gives 0.7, 18.3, 18.4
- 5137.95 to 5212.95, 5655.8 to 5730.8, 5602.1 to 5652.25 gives -1.7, 15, 18.4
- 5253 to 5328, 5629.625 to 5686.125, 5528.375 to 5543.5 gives 0.5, 17.5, 18.5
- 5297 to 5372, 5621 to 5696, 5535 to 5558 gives 1.0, 18.2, 18.7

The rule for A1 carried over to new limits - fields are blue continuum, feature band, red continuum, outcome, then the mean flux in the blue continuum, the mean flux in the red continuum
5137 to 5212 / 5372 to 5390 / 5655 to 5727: -2.1 angstroms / 15.1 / 18.4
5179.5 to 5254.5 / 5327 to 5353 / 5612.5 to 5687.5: -1.3 angstroms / 16.4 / 18.6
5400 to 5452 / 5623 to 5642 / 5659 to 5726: -0.6 angstroms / 18.1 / 18.4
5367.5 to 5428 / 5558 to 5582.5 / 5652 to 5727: -0.7 angstroms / 18.2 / 18.4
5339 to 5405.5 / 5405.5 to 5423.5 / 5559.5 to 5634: 0.3 angstroms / 18.4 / 18.4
